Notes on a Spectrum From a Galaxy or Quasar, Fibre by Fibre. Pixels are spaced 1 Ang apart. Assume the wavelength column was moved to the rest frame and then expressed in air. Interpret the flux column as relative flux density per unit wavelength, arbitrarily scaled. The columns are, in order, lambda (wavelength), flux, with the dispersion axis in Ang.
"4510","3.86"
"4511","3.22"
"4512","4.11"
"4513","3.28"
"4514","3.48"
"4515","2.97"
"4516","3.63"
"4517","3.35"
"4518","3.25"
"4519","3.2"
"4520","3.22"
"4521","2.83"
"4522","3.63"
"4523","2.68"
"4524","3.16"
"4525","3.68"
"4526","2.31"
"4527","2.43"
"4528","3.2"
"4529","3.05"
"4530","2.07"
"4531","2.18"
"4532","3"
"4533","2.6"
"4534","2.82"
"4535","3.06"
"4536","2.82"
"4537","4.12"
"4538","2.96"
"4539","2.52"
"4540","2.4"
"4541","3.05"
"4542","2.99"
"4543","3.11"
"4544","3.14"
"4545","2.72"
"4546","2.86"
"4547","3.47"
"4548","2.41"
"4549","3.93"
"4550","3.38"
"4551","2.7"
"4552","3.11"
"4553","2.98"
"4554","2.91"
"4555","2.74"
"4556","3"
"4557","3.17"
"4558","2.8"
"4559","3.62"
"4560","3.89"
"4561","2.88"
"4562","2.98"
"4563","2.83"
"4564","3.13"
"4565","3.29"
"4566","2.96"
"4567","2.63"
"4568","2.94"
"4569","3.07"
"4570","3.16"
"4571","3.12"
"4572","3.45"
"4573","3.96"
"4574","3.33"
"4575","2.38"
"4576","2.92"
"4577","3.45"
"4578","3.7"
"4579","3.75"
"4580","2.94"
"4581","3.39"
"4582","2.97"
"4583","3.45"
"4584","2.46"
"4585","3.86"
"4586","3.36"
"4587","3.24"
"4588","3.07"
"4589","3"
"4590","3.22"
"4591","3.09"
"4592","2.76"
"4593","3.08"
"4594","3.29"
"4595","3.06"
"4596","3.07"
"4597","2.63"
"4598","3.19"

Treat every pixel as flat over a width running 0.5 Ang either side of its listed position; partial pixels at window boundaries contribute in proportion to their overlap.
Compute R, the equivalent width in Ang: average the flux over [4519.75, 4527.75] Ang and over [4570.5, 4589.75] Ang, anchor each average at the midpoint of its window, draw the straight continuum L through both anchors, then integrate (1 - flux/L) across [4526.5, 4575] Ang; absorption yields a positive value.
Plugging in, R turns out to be 1.6 Ang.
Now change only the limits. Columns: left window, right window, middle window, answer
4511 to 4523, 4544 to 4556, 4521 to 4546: 2.1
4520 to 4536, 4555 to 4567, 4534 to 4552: -0.4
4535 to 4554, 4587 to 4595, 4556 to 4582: -1.0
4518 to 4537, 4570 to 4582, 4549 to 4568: 0.5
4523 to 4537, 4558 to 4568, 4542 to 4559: -0.2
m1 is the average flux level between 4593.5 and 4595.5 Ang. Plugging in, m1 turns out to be 3.17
